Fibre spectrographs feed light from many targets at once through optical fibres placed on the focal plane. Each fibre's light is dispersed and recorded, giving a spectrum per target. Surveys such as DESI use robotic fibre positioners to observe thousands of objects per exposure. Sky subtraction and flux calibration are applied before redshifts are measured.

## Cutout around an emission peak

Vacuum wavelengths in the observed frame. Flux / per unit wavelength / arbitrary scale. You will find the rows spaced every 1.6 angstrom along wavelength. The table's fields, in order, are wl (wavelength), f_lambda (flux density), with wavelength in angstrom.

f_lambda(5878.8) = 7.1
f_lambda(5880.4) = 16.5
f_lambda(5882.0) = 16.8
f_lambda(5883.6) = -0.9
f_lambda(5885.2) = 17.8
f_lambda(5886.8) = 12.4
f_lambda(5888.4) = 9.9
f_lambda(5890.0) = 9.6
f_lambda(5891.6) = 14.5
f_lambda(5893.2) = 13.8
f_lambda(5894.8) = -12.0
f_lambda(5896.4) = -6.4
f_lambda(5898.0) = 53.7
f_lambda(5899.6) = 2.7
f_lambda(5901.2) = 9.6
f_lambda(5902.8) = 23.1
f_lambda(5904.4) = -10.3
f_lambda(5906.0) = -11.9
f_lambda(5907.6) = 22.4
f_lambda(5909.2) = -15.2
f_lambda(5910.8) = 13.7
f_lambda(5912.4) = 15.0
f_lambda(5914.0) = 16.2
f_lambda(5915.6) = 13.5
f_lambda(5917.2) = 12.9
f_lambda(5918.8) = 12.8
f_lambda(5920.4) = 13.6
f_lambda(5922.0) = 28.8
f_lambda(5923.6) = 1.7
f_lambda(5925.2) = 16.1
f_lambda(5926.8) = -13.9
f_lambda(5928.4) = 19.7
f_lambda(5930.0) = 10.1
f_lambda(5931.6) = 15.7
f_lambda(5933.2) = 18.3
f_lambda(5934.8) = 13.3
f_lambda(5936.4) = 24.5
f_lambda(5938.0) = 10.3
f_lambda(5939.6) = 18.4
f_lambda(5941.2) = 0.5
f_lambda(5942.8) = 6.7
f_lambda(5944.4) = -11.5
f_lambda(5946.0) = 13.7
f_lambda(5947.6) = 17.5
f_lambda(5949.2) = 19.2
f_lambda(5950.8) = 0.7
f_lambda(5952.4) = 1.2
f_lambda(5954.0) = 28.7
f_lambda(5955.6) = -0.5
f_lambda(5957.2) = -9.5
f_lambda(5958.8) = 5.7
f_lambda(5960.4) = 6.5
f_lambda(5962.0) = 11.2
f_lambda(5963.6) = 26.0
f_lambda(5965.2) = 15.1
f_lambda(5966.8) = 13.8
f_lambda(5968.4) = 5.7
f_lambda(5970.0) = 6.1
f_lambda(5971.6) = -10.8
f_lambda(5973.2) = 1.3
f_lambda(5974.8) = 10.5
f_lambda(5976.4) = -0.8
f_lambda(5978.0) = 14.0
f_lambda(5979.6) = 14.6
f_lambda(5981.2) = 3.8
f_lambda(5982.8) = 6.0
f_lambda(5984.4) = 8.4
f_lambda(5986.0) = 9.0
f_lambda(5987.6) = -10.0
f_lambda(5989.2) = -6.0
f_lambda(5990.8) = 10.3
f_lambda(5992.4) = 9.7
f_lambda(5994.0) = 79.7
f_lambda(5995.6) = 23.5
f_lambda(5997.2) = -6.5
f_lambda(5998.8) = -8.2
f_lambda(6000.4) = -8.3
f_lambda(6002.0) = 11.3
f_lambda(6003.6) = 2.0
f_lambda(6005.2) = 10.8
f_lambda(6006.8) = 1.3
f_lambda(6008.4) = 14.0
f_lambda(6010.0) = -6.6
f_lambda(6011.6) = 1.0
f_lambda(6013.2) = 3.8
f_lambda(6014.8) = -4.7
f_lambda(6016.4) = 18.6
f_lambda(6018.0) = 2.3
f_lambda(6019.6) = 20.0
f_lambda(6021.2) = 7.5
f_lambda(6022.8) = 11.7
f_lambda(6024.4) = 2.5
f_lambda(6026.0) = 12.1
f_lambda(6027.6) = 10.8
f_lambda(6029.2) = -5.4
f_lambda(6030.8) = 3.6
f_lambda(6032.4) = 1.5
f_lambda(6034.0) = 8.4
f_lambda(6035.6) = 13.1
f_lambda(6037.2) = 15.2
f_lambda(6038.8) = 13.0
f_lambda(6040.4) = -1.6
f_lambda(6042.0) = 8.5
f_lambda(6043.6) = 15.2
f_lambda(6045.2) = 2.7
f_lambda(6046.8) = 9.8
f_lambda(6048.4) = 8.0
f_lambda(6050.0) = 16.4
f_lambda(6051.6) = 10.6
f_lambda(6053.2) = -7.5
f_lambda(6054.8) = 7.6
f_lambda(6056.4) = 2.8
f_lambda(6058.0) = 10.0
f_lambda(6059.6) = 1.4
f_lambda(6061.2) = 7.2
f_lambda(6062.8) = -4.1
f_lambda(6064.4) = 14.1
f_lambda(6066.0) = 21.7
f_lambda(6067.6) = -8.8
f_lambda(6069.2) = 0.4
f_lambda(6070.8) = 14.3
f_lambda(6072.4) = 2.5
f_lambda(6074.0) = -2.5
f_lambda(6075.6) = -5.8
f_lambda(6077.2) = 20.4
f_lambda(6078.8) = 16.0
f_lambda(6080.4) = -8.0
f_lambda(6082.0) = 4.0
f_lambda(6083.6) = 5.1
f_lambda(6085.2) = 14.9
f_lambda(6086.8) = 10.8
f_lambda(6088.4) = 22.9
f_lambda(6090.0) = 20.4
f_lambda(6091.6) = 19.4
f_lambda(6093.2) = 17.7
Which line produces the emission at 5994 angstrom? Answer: [O III] 5007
